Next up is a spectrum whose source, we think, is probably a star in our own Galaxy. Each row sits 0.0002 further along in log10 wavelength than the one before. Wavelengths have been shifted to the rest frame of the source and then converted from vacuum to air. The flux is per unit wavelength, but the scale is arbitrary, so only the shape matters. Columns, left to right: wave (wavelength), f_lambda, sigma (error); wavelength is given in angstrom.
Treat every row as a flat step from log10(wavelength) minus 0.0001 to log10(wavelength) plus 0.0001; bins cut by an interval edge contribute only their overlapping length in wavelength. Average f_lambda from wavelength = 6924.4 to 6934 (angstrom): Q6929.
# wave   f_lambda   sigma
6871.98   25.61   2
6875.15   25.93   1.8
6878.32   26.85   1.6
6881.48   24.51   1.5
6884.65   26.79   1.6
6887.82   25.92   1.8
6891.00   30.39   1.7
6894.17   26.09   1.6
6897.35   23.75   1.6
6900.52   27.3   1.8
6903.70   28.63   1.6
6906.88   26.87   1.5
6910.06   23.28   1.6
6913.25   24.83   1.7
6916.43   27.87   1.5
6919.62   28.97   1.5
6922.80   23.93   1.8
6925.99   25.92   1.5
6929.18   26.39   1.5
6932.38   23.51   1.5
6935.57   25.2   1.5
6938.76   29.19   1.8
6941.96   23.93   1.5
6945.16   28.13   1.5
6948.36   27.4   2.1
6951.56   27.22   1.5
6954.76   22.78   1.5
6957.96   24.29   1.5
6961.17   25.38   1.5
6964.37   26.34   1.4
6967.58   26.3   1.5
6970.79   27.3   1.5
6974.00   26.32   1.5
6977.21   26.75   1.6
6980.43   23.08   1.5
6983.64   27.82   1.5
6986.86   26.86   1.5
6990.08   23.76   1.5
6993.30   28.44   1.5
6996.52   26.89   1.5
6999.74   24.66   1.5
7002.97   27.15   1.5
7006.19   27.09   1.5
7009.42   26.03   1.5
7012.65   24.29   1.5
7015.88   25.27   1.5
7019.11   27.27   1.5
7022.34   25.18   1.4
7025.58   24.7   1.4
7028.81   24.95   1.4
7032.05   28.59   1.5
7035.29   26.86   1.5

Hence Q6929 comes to 25.3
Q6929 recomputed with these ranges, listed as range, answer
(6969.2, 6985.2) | 26.3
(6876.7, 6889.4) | 26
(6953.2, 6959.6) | 23.5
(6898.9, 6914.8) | 26.2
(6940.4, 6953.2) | 26.7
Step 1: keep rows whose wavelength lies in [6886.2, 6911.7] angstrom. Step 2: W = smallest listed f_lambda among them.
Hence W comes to 23.28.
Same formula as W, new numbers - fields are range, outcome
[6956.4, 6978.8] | 24.29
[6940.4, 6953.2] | 23.93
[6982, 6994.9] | 23.76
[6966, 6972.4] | 26.3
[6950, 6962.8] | 22.78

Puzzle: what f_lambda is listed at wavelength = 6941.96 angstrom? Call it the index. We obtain 23.93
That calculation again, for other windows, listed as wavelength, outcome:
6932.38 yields 23.51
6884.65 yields 26.79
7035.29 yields 26.86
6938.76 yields 29.19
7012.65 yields 24.29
